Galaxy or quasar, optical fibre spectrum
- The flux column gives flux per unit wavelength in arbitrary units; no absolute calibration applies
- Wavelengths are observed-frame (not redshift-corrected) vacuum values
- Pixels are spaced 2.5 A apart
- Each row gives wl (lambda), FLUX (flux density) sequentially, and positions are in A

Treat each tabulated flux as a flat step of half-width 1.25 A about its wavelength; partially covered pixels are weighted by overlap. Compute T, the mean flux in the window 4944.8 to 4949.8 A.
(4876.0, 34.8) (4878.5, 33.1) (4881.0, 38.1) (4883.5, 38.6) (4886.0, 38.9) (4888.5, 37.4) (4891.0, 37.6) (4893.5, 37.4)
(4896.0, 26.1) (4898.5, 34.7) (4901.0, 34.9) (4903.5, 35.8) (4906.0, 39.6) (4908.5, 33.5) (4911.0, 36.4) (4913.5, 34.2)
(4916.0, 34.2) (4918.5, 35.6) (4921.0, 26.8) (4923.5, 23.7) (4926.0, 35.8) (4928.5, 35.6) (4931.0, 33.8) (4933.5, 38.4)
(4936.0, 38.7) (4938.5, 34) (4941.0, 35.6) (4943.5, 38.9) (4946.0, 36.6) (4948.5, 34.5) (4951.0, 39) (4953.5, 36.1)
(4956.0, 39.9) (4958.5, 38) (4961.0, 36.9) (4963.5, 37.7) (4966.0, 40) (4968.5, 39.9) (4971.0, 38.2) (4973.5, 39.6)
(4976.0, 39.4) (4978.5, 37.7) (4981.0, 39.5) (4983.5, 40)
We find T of 35.6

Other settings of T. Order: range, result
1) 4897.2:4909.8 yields 35.7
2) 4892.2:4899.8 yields 32.8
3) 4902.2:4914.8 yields 35.9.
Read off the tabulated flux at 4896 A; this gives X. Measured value 26.1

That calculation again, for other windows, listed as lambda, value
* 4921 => 26.8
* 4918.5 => 35.6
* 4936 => 38.7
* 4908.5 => 33.5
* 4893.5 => 37.4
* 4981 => 39.5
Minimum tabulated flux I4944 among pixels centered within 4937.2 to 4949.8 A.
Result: 34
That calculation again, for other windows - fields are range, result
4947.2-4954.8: 34.5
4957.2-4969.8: 36.9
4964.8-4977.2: 38.2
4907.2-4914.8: 33.5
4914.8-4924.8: 23.7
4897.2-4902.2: 34.7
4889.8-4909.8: 26.1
